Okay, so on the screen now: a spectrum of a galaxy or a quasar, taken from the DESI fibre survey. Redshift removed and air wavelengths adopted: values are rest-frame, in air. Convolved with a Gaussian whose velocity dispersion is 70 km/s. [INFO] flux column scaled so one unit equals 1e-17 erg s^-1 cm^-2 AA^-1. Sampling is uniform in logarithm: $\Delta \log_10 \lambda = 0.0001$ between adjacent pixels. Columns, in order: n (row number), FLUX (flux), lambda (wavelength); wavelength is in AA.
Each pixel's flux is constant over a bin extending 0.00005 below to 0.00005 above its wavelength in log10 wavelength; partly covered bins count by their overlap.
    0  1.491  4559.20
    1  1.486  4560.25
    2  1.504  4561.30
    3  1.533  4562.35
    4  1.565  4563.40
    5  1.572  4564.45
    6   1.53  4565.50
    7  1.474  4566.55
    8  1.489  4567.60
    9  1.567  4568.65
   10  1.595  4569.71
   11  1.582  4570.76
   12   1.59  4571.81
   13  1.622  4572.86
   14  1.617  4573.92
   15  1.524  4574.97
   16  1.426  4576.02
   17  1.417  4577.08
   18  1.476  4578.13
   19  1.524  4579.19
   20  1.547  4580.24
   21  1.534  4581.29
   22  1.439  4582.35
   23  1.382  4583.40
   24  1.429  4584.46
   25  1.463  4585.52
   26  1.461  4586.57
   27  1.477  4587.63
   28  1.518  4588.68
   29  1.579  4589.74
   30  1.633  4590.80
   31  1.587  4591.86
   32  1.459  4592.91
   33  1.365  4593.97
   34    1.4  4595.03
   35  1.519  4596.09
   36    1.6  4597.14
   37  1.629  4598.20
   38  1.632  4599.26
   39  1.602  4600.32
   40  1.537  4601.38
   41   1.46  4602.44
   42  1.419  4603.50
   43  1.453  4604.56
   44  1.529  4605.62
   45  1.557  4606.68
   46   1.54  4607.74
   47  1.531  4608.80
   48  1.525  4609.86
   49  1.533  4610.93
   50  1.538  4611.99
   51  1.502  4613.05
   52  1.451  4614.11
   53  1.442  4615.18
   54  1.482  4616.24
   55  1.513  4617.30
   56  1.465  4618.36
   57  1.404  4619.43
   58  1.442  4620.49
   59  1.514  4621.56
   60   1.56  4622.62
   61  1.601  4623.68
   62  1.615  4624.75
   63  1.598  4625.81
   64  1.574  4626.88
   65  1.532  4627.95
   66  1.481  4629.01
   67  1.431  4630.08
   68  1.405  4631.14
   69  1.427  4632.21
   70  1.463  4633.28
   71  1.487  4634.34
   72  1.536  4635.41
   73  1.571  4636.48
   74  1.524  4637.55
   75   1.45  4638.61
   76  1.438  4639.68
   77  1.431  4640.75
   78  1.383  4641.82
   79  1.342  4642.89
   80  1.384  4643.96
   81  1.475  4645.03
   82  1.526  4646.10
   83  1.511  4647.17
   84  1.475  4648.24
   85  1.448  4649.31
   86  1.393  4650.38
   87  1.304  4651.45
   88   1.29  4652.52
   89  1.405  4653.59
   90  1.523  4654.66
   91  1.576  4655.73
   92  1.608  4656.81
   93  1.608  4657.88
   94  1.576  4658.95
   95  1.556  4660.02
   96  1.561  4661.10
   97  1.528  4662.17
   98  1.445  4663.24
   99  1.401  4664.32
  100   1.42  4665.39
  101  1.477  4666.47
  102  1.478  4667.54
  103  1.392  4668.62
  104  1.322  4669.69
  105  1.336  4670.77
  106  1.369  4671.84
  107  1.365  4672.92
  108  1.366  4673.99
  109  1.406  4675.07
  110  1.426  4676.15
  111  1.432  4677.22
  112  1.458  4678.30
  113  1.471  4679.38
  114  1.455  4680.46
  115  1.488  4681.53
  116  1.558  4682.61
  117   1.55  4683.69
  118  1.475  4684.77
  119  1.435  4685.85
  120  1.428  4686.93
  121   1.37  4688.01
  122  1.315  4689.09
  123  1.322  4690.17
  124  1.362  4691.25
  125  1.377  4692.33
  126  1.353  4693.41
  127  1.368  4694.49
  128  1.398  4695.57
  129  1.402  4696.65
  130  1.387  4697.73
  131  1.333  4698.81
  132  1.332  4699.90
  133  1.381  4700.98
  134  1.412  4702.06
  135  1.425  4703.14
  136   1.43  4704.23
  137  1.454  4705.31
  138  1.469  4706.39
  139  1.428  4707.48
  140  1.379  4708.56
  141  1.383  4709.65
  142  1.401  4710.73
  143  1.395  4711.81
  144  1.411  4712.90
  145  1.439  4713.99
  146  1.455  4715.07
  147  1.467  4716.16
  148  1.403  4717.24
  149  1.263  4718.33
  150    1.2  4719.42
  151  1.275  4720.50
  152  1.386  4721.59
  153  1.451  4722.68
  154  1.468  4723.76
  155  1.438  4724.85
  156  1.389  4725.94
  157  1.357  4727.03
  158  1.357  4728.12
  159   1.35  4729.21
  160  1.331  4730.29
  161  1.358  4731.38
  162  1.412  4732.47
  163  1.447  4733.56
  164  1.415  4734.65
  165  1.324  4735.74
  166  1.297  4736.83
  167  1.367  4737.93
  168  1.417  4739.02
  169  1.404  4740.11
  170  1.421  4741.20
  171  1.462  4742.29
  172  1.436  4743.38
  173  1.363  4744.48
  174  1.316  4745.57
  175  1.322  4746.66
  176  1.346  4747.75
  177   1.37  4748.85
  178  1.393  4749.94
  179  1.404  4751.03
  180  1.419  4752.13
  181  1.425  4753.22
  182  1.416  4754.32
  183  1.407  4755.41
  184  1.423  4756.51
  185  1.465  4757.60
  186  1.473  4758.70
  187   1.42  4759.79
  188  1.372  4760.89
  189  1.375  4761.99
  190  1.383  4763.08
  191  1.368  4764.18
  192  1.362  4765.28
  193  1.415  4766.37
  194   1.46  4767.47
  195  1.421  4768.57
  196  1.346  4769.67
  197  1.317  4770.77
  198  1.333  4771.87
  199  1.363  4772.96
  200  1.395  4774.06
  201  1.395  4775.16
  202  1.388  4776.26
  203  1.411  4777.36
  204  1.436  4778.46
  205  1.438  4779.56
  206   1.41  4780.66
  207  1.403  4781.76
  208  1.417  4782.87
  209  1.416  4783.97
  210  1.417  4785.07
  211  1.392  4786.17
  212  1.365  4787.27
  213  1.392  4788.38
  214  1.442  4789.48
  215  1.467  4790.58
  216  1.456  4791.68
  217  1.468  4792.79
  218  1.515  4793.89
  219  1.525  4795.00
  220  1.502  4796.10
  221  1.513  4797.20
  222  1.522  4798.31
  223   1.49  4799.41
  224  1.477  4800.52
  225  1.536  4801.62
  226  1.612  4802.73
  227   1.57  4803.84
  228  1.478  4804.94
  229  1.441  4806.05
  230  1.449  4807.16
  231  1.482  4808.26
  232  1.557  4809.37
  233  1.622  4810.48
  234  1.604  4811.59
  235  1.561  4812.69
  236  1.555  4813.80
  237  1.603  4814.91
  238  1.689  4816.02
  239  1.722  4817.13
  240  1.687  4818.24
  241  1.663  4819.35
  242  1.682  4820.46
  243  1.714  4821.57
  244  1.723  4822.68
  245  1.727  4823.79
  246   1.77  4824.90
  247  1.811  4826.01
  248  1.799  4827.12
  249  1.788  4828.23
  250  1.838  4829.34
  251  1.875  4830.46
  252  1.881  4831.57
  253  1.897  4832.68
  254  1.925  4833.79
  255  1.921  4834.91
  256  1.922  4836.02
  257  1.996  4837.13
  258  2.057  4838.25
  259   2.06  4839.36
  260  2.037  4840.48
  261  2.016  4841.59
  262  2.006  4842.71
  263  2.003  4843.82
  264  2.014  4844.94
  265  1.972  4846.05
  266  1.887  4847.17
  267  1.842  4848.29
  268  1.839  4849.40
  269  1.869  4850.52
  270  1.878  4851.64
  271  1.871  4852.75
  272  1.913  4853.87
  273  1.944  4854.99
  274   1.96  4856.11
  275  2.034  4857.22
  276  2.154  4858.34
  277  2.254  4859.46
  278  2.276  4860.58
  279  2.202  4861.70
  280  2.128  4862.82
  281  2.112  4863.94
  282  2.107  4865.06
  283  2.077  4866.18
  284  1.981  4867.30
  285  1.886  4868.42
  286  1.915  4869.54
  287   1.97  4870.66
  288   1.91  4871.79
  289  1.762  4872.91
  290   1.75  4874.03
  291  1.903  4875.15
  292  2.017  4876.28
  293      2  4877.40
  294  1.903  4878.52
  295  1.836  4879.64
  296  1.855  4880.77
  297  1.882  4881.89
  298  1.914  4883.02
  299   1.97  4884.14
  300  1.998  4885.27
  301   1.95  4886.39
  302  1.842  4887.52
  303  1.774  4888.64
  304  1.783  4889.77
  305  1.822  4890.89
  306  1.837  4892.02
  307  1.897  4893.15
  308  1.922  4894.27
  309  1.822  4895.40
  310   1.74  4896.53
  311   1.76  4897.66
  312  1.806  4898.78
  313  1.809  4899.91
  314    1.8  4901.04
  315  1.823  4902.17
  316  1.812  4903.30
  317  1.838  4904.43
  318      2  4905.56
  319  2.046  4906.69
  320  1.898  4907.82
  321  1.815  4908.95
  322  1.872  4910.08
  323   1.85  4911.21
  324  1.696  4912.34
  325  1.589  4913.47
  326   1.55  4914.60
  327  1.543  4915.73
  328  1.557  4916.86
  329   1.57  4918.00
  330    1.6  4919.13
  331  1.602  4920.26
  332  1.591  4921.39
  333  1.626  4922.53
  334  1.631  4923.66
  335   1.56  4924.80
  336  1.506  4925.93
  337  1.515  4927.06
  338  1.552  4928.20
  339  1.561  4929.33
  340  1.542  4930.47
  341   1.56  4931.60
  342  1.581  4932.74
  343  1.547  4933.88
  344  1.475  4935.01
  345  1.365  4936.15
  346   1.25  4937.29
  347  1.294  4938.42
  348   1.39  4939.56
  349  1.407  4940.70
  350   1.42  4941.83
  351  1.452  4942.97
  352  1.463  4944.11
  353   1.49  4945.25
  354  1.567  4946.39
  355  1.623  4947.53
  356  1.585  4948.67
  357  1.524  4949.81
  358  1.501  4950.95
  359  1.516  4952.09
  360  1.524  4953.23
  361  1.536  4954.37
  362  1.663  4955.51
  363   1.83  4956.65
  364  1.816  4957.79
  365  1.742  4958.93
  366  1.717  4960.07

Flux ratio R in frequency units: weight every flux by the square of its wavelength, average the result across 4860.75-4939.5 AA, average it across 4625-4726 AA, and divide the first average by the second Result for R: 1.4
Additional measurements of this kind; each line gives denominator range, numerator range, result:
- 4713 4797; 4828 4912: 1.44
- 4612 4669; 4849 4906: 1.43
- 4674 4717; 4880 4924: 1.38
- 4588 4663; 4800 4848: 1.28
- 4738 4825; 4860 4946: 1.25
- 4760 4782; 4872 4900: 1.41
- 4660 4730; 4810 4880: 1.43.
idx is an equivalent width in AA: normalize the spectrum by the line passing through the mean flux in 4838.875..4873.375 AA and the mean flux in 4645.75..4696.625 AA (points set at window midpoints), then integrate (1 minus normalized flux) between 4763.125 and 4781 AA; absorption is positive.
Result 3.62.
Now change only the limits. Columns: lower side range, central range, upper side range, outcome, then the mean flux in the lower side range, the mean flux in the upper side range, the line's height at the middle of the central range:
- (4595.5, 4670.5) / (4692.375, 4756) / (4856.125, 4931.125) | 8.78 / 1.49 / 1.83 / 1.61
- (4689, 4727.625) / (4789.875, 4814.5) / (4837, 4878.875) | 3.43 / 1.39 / 1.99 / 1.76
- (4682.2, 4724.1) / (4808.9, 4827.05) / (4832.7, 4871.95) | 1.83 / 1.4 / 2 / 1.86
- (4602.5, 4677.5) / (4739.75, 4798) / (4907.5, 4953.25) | 3.76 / 1.47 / 1.55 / 1.51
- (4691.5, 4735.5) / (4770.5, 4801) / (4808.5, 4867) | 4.46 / 1.39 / 1.88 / 1.68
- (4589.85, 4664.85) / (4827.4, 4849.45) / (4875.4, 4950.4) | -4.01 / 1.5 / 1.69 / 1.64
